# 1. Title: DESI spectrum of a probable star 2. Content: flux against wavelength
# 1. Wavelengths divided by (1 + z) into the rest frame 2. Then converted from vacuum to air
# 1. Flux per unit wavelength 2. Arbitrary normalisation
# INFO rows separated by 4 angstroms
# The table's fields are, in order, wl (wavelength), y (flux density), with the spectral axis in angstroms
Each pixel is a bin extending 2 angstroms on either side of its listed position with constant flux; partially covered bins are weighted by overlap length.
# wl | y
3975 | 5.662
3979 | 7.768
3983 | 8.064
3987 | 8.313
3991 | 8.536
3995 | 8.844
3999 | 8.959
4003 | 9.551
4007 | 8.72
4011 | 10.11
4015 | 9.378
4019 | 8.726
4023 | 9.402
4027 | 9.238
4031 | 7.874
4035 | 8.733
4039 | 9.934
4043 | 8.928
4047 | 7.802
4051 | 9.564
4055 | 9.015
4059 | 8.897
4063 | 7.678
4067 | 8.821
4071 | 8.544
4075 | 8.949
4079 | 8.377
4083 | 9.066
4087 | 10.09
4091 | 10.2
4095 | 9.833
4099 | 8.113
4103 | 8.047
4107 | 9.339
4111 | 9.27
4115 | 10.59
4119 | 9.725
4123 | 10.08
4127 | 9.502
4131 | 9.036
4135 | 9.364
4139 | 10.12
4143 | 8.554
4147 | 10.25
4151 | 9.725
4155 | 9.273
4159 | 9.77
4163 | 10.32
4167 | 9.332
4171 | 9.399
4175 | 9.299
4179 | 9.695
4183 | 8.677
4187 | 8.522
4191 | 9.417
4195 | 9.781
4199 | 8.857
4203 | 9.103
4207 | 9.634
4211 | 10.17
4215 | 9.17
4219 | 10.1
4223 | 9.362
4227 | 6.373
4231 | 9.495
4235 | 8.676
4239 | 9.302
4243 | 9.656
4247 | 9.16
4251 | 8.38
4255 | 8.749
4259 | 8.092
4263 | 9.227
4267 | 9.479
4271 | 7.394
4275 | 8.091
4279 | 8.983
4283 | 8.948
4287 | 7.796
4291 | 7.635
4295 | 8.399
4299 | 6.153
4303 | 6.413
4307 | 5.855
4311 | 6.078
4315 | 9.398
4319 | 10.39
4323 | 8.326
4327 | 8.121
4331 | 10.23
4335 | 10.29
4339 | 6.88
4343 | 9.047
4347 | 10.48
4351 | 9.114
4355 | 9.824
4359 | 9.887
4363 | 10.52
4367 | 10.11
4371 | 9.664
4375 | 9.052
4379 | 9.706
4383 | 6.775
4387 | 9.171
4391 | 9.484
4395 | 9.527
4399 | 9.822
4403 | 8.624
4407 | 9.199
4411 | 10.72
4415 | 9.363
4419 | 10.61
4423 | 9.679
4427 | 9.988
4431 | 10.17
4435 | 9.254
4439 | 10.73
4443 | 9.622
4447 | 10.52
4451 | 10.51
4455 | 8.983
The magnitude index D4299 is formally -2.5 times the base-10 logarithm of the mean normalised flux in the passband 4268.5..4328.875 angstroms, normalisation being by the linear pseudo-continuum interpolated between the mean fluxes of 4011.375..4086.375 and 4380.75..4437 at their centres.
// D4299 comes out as 0.18 mag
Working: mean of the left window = 8.88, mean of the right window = 9.46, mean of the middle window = 7.88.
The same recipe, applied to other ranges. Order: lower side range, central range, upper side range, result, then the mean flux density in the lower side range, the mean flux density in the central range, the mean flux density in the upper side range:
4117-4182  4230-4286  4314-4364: 0.08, 9.58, 8.8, 9.4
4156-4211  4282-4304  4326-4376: 0.25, 9.4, 7.55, 9.51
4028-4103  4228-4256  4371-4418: 0.01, 8.89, 8.97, 9.27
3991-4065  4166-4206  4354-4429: 0.00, 8.95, 9.22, 9.56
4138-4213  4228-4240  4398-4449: 0.08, 9.46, 8.91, 9.87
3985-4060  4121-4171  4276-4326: -0.13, 8.98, 9.6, 7.87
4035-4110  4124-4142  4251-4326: -0.09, 8.95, 9.48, 8.09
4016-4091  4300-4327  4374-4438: 0.21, 8.91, 7.71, 9.47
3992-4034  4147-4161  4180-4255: -0.07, 9.06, 9.68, 9.1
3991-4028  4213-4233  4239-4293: -0.02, 9.18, 8.9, 8.61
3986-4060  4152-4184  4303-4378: -0.06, 8.98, 9.5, 9.01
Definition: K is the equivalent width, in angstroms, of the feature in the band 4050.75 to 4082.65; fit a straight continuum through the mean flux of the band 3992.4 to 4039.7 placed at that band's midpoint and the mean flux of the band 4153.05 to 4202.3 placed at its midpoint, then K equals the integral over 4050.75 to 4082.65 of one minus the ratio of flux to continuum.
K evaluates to 1.6 angstroms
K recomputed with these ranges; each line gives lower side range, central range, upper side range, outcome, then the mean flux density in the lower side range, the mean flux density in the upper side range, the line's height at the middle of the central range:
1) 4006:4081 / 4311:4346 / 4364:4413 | 1.18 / 8.88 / 9.35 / 9.26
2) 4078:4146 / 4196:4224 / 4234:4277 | -1.71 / 9.4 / 8.75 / 8.95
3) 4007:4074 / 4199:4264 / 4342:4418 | 1.46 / 8.91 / 9.5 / 9.24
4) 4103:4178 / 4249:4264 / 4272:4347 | 0.12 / 9.57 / 8.22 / 8.64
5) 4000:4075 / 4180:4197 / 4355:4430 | 0.13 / 8.94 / 9.57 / 9.21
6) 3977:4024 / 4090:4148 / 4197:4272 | -3.38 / 8.85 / 8.99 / 8.92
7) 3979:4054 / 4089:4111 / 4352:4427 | -0.19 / 8.9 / 9.55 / 9.04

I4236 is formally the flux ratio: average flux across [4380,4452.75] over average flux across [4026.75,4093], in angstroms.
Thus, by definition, 1.1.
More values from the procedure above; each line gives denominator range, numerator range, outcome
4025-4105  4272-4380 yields 0.98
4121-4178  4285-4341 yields 0.84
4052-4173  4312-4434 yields 1.01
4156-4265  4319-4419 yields 1.02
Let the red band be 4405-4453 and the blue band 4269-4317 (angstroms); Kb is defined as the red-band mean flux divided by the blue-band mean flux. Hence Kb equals 1.3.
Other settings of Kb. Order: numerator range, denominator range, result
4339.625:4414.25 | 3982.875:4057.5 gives 1.05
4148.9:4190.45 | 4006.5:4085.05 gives 1.06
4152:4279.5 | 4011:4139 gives 1.00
